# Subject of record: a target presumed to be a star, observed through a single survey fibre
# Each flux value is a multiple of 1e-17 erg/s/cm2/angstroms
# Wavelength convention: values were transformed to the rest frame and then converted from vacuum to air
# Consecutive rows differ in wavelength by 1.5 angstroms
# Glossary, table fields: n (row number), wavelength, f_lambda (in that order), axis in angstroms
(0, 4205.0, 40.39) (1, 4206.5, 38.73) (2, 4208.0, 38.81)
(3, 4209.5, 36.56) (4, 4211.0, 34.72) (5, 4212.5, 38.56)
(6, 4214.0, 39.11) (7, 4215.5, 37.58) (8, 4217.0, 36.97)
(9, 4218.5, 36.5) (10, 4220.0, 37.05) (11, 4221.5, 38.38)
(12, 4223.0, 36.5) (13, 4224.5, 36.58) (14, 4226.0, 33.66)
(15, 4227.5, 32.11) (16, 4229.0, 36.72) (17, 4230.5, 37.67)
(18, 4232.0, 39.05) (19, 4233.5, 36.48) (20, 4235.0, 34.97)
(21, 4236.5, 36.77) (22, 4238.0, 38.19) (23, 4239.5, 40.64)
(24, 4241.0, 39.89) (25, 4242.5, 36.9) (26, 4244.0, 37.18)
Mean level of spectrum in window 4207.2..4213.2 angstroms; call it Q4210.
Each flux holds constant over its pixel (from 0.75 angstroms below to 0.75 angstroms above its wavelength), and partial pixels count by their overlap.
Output 37.2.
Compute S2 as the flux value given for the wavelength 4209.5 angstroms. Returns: 36.56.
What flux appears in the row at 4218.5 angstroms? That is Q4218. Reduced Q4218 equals 36.5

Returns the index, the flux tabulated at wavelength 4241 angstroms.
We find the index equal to 39.89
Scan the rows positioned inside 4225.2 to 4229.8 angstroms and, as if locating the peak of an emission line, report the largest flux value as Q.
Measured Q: 36.72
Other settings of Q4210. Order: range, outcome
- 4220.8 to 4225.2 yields 37.1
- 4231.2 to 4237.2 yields 36.8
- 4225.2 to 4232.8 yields 35.9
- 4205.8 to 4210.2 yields 38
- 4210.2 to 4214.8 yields 37.5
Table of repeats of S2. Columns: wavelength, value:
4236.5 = 36.77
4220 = 37.05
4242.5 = 36.9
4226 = 33.66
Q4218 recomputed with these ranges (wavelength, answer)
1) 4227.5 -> 32.11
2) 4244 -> 37.18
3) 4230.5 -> 37.67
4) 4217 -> 36.97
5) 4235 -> 34.97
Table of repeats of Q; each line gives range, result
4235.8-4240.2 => 40.64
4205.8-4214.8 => 39.11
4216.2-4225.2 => 38.38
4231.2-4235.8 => 39.05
